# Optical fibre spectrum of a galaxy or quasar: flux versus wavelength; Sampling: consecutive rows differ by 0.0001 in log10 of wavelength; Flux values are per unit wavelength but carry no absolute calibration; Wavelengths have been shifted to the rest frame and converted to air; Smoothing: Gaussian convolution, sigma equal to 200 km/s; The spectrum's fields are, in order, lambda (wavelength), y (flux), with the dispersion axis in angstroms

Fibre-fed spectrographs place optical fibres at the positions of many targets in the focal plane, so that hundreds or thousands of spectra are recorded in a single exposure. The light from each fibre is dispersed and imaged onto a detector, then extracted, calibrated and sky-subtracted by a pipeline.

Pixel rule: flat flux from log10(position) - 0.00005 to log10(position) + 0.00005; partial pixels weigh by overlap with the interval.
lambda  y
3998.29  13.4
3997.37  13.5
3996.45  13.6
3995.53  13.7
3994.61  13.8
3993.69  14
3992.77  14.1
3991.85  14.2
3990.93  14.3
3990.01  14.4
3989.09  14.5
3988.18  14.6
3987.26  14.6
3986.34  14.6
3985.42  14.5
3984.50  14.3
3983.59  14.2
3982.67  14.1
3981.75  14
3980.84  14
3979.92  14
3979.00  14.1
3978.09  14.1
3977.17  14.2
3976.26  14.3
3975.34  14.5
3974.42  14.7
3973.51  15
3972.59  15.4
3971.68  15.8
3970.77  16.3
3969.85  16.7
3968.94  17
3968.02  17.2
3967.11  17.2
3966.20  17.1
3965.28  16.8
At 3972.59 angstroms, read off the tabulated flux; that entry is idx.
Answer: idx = 15.4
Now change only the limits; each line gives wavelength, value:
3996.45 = 13.6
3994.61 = 13.8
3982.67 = 14.1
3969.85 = 16.7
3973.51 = 15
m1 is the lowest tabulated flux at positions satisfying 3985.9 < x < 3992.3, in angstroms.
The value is 14.2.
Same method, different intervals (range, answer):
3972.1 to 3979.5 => 14.1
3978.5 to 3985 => 14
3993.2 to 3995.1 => 13.8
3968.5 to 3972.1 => 15.8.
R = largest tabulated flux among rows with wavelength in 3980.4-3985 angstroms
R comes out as 14.3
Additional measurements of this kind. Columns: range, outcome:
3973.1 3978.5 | 15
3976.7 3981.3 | 14.2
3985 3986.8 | 14.6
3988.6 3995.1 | 14.5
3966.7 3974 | 17.2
